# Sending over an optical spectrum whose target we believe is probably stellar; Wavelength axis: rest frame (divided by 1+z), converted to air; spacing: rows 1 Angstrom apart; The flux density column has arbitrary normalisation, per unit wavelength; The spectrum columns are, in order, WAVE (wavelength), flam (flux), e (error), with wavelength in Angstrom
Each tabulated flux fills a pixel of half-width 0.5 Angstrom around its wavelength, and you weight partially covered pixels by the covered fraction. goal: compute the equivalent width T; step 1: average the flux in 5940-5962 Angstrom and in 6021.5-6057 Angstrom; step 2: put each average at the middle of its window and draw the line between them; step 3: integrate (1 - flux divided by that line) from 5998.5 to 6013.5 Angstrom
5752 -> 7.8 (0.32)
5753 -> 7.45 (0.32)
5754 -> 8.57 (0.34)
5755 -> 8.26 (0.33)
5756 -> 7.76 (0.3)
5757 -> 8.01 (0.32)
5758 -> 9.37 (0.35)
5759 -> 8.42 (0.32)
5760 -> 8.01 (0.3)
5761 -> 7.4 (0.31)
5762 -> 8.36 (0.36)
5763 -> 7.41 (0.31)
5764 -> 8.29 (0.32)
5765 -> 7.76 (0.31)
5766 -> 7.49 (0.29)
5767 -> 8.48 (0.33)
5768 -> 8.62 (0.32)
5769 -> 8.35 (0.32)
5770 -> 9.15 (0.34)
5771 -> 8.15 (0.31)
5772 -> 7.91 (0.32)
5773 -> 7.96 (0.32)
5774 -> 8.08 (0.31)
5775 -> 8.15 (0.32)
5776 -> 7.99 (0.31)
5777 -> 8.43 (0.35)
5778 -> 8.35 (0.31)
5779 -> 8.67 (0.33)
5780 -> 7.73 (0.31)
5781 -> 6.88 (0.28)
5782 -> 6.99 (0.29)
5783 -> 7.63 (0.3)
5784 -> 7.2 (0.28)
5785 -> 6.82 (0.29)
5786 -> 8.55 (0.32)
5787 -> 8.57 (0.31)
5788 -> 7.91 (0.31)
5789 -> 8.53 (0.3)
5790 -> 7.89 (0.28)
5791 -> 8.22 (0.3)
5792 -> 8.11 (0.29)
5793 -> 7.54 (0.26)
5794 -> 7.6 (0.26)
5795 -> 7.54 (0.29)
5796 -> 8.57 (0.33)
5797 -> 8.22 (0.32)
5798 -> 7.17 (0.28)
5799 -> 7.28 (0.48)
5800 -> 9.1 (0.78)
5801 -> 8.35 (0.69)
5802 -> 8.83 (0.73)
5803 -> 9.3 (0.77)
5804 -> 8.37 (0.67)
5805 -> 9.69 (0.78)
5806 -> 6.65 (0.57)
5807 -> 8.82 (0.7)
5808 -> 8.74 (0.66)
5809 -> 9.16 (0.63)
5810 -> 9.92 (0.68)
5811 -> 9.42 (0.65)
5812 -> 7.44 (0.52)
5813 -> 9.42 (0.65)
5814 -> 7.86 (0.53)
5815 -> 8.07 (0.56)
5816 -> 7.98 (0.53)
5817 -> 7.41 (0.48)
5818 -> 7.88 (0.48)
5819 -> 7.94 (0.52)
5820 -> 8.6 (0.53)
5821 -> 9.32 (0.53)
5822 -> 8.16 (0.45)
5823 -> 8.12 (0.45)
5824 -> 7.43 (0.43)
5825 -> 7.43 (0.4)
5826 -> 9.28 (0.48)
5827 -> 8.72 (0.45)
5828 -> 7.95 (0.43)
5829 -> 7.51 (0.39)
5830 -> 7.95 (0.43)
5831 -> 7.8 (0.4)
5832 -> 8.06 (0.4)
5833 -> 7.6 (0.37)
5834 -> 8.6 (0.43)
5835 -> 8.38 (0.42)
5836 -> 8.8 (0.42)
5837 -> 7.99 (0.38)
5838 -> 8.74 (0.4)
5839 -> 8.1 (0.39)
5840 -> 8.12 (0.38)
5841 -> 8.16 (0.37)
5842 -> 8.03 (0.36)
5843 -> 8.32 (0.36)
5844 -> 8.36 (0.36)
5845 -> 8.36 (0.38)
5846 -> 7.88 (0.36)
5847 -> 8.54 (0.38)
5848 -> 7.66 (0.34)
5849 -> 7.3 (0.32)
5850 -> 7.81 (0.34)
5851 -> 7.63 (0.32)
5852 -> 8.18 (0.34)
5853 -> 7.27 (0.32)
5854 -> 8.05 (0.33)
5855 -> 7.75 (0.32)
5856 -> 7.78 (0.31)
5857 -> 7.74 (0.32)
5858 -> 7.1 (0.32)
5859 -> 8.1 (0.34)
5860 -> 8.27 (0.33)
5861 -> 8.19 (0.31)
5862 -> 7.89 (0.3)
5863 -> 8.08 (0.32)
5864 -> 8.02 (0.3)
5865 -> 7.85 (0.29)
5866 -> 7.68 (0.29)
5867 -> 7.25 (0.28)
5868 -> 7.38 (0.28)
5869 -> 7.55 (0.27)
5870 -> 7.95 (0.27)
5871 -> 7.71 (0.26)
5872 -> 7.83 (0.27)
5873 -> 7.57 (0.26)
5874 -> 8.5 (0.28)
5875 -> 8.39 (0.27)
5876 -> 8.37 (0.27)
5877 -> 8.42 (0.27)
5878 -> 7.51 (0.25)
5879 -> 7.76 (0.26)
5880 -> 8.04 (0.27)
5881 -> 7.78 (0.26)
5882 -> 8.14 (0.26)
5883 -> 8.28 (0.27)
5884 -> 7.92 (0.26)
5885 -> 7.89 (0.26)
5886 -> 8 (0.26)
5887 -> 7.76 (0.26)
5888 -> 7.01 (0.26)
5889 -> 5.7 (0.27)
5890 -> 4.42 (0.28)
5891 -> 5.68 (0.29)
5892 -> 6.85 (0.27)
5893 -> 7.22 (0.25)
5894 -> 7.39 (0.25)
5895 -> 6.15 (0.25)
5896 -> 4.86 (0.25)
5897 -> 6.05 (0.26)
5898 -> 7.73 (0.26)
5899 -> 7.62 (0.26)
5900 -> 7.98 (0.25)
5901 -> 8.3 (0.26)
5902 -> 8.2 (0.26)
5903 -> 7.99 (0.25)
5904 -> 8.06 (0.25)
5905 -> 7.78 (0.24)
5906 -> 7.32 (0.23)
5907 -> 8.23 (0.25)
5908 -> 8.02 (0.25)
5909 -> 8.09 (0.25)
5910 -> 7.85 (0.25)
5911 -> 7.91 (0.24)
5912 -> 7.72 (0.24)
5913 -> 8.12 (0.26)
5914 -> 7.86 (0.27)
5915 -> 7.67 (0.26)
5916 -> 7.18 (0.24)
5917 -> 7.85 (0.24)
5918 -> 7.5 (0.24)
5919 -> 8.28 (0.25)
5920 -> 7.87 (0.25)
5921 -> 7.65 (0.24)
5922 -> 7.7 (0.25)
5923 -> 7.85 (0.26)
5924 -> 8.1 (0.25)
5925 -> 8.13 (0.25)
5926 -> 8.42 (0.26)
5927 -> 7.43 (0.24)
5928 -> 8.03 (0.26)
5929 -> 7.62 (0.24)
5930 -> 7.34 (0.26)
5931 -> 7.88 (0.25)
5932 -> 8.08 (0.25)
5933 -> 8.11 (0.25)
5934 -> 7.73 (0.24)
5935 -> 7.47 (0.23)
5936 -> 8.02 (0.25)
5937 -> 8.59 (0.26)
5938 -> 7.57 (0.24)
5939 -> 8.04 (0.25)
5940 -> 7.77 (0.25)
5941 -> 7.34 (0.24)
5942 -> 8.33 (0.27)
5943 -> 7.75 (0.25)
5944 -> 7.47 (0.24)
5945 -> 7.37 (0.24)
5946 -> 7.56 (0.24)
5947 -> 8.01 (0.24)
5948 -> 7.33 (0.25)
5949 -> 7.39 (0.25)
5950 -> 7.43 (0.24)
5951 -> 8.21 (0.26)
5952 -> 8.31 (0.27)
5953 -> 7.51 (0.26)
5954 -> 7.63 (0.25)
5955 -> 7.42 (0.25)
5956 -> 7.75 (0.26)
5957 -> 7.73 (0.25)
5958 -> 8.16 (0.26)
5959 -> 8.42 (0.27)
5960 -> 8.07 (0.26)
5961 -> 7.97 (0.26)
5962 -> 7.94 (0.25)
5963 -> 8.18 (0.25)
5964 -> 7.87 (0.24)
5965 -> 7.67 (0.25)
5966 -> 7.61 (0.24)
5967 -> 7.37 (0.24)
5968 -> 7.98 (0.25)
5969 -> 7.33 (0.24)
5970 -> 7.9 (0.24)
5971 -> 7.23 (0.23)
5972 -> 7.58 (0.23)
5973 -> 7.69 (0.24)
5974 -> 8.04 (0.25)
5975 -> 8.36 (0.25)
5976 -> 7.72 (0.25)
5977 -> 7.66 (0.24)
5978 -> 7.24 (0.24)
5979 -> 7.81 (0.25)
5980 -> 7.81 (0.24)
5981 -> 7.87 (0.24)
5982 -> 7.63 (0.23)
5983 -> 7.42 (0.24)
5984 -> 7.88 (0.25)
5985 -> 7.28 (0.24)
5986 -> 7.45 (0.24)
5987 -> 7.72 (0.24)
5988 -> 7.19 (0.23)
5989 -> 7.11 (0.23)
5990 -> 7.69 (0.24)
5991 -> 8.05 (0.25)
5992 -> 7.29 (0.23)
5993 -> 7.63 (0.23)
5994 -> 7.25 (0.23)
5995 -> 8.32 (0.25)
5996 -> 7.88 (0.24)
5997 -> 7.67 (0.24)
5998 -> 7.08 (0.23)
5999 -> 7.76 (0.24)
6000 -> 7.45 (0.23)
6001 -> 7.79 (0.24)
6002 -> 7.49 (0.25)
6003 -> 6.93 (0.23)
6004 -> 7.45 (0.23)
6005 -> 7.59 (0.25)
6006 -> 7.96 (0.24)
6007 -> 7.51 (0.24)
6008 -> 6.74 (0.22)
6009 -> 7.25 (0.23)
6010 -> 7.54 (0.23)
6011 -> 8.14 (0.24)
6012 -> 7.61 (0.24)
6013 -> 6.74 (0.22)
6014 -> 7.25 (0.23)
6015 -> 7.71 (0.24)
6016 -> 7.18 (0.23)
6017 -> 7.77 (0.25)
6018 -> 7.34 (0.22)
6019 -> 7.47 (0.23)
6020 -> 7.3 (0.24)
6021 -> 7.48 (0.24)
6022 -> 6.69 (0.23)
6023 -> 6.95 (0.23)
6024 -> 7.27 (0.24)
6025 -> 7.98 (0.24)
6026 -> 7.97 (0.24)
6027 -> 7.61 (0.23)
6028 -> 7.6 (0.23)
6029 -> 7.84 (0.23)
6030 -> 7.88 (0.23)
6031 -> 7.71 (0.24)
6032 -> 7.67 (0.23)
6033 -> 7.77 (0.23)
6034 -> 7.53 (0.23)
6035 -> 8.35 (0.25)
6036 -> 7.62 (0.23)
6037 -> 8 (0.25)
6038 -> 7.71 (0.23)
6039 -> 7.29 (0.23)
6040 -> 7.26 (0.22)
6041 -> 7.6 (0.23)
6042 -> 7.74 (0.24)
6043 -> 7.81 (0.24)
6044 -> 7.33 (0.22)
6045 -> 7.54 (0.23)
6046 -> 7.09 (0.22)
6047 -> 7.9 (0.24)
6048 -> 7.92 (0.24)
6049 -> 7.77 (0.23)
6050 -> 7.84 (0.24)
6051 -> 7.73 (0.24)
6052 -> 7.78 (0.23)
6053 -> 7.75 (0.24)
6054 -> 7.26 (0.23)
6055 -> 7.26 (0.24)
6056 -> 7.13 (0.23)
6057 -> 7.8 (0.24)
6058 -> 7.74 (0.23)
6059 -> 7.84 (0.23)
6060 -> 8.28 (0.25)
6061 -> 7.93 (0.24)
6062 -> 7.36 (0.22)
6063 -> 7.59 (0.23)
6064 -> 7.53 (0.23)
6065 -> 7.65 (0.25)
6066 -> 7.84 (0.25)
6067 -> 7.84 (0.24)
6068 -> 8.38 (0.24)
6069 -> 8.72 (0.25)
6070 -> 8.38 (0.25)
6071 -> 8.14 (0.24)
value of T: 0.4 Angstrom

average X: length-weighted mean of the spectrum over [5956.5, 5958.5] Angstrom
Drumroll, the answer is 7.95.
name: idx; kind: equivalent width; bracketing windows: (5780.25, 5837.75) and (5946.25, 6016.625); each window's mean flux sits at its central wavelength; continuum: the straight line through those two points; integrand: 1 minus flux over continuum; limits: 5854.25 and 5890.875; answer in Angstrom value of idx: 1.3 Angstrom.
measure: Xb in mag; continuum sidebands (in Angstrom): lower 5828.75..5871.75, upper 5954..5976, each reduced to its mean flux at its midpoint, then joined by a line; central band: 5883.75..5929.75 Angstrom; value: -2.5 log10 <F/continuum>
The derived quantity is 0.05 mag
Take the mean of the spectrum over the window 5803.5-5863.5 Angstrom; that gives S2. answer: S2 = 8.16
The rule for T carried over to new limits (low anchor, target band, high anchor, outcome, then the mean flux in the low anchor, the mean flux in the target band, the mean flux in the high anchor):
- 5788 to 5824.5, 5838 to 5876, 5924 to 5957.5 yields 0.9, 8.29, 7.92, 7.79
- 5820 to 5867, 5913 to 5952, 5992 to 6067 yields 0.1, 8.04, 7.8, 7.58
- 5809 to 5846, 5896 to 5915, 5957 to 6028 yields 0.5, 8.26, 7.74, 7.6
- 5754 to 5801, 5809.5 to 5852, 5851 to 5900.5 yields -2.4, 8.03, 8.19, 7.52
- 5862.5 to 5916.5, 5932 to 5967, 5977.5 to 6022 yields -1.3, 7.57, 7.81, 7.51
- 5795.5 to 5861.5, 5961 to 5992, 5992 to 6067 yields 0.3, 8.19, 7.67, 7.58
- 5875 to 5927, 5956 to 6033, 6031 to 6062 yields 0.3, 7.58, 7.61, 7.67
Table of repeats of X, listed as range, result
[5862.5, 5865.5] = 7.98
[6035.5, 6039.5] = 7.66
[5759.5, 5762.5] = 7.92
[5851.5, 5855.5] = 7.81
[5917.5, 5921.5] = 7.82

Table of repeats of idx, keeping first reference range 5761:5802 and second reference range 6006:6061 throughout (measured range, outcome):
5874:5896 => 1.39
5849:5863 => 0.11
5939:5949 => 0.08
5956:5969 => -0.32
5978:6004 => 0.27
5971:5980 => -0.07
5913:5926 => -0.12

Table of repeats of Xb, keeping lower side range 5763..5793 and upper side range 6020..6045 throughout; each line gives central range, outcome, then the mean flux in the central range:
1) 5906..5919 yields -0.005 mag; 7.83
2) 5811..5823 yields -0.039 mag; 8.24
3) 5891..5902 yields 0.119 mag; 7.01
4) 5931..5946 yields -0.010 mag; 7.82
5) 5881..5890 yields 0.059 mag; 7.42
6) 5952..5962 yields -0.021 mag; 7.88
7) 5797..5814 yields -0.079 mag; 8.57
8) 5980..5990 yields 0.021 mag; 7.53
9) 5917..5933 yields -0.013 mag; 7.87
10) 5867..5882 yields -0.006 mag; 7.9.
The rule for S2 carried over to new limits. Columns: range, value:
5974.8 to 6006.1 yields 7.6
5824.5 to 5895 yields 7.81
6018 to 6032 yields 7.52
